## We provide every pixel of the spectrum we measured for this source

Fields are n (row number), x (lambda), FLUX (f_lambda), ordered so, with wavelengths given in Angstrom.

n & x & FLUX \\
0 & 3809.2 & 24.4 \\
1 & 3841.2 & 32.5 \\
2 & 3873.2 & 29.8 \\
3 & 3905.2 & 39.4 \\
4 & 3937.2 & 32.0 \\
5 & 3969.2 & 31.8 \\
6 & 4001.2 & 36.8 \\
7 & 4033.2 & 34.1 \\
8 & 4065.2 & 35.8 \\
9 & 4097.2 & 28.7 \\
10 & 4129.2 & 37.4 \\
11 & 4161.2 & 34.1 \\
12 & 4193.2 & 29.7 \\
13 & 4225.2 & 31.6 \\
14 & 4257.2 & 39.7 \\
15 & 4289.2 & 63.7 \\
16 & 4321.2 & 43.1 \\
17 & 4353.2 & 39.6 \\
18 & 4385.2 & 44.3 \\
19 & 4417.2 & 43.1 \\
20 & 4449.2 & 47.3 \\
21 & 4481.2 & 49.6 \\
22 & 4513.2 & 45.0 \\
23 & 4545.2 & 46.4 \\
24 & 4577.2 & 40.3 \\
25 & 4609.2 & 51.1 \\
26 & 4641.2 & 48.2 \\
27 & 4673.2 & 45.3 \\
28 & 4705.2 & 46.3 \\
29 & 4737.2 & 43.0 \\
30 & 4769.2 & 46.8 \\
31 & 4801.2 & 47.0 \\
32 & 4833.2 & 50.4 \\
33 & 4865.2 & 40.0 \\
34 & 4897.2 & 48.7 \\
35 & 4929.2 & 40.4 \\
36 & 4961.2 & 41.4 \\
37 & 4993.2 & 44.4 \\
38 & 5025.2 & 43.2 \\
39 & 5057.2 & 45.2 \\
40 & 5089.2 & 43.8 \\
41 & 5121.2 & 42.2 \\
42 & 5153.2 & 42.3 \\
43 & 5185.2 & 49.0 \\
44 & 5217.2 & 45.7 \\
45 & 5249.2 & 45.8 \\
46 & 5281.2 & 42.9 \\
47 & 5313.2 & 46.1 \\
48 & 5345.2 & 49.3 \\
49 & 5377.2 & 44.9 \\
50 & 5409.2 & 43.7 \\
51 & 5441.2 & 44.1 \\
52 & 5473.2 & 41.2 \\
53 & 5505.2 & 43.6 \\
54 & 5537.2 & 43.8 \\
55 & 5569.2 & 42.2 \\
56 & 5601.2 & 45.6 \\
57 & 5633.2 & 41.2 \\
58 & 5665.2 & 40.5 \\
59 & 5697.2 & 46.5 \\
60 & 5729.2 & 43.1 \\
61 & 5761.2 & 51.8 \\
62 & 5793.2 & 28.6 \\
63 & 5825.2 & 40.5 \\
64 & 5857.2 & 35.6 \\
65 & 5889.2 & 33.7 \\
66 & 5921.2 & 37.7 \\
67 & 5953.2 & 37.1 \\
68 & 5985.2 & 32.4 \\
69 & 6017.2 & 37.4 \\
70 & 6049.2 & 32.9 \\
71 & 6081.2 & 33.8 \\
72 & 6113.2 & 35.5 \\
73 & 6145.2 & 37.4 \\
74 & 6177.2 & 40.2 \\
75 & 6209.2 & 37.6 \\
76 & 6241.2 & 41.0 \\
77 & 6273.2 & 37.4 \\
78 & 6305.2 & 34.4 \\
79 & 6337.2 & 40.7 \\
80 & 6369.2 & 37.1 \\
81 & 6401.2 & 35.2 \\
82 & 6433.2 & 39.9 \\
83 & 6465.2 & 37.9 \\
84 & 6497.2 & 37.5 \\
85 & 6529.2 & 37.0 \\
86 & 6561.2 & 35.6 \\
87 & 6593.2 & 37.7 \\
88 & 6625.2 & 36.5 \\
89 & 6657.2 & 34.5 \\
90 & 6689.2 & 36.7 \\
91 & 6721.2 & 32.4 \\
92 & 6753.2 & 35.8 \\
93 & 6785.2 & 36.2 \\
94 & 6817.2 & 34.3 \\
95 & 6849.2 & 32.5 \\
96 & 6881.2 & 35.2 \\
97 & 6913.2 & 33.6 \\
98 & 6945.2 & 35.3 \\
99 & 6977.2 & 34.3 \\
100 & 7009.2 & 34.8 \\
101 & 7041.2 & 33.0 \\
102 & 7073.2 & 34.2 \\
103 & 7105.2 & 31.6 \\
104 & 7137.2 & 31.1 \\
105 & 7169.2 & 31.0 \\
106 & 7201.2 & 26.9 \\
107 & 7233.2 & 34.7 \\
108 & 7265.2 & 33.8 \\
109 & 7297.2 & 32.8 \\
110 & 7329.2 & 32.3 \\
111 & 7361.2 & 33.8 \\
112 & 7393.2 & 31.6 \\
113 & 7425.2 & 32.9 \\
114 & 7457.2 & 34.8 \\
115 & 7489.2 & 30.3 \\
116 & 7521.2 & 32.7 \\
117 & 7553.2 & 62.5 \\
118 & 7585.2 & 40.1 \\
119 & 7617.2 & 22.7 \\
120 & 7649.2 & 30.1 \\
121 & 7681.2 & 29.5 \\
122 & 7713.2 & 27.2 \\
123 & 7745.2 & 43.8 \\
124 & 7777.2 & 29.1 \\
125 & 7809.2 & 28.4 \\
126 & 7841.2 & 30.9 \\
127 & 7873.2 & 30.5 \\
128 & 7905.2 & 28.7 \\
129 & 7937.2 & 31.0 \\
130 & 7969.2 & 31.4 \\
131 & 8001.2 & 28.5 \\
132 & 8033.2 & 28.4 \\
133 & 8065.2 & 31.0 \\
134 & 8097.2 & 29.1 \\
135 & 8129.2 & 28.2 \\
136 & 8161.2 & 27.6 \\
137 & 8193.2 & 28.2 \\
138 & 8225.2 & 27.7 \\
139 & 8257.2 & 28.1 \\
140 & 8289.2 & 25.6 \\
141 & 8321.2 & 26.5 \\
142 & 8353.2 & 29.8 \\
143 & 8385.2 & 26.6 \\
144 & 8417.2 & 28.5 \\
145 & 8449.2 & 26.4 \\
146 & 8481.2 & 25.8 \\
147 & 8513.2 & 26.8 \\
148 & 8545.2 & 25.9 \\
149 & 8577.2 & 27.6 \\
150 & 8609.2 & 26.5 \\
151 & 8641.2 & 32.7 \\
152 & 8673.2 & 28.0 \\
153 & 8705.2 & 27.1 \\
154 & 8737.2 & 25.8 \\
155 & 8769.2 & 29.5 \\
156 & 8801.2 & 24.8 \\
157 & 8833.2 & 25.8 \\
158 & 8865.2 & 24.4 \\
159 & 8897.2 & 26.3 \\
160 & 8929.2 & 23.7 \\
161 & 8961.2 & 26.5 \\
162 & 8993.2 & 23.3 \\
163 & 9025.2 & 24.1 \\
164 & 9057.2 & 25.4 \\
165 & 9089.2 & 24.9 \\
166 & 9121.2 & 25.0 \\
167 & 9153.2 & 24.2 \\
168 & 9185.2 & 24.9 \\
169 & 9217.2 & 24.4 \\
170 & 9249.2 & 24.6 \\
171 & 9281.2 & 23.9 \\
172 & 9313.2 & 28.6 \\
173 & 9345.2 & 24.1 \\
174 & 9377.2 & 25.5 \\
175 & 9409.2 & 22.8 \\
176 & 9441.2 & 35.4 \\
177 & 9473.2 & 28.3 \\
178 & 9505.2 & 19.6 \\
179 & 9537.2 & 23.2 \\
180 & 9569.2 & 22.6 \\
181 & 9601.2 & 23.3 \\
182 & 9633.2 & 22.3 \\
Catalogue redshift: 0.15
